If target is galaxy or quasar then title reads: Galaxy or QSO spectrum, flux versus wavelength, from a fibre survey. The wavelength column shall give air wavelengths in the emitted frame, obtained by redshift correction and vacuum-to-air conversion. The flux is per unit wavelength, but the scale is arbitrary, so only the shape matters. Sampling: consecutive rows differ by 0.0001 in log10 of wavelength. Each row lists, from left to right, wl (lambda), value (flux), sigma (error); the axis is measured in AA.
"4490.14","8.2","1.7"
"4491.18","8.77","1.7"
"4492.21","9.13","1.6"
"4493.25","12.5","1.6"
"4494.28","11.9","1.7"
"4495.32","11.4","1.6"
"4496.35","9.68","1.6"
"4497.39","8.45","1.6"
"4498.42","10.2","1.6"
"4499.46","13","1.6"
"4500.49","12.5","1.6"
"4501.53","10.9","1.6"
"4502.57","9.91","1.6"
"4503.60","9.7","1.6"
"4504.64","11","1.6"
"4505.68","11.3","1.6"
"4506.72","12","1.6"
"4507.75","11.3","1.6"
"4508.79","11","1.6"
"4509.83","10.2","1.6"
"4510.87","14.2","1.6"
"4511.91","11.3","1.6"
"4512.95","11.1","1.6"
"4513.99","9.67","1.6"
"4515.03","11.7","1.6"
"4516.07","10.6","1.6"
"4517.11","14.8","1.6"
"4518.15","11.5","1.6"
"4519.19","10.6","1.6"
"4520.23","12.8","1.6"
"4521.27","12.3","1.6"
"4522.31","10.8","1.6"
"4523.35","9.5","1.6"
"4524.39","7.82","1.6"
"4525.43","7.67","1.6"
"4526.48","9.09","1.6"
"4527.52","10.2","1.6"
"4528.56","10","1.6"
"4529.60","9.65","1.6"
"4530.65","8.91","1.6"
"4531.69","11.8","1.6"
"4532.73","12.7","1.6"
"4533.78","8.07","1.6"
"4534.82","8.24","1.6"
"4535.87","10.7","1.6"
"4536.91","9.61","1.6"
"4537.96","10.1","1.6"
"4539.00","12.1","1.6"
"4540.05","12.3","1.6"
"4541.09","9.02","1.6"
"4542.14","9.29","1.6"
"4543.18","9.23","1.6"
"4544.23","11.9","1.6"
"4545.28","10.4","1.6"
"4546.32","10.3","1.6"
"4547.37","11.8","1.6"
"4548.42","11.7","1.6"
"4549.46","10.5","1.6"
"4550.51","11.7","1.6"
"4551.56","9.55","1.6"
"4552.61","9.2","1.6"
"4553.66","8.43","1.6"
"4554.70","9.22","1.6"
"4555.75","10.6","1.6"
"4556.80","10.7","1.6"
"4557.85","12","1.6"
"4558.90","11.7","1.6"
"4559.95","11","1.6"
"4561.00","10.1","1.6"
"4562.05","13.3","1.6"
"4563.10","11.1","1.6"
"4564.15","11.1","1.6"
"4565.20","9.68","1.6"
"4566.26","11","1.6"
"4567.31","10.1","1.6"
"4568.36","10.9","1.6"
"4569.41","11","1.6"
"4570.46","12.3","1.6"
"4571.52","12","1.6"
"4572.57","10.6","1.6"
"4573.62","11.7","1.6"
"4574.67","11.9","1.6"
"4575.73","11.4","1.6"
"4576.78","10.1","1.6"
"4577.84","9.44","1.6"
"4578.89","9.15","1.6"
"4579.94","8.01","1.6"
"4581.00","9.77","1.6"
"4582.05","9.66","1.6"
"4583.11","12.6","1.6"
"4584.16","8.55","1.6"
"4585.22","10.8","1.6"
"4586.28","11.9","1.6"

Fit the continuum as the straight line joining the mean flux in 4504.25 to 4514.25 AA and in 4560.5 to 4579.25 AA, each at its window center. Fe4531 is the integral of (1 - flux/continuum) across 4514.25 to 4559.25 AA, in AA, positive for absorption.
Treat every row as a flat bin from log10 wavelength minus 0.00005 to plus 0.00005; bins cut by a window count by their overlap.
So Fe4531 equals 2.8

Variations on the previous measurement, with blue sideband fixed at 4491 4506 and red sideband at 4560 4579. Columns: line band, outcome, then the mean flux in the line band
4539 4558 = 0.8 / 10.5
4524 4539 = 1.6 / 9.71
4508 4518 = -0.8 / 11.6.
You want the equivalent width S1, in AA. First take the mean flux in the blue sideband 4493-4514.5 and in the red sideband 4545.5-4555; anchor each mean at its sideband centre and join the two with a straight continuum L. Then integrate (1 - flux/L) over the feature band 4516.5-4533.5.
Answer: 0.2 AA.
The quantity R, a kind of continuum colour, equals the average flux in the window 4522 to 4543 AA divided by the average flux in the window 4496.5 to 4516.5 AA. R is 0.9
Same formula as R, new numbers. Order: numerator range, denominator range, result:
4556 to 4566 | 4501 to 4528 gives 1.03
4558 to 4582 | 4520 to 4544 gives 1.07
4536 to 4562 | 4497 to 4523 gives 0.93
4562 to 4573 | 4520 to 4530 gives 1.12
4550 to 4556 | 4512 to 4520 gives 0.85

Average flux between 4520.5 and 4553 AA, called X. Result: 10.2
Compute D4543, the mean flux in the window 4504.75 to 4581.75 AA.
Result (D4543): 10.7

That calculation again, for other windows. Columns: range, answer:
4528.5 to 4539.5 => 10.2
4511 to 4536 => 10.5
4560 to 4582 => 10.7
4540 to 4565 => 10.6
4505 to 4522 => 11.6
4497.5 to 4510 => 11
